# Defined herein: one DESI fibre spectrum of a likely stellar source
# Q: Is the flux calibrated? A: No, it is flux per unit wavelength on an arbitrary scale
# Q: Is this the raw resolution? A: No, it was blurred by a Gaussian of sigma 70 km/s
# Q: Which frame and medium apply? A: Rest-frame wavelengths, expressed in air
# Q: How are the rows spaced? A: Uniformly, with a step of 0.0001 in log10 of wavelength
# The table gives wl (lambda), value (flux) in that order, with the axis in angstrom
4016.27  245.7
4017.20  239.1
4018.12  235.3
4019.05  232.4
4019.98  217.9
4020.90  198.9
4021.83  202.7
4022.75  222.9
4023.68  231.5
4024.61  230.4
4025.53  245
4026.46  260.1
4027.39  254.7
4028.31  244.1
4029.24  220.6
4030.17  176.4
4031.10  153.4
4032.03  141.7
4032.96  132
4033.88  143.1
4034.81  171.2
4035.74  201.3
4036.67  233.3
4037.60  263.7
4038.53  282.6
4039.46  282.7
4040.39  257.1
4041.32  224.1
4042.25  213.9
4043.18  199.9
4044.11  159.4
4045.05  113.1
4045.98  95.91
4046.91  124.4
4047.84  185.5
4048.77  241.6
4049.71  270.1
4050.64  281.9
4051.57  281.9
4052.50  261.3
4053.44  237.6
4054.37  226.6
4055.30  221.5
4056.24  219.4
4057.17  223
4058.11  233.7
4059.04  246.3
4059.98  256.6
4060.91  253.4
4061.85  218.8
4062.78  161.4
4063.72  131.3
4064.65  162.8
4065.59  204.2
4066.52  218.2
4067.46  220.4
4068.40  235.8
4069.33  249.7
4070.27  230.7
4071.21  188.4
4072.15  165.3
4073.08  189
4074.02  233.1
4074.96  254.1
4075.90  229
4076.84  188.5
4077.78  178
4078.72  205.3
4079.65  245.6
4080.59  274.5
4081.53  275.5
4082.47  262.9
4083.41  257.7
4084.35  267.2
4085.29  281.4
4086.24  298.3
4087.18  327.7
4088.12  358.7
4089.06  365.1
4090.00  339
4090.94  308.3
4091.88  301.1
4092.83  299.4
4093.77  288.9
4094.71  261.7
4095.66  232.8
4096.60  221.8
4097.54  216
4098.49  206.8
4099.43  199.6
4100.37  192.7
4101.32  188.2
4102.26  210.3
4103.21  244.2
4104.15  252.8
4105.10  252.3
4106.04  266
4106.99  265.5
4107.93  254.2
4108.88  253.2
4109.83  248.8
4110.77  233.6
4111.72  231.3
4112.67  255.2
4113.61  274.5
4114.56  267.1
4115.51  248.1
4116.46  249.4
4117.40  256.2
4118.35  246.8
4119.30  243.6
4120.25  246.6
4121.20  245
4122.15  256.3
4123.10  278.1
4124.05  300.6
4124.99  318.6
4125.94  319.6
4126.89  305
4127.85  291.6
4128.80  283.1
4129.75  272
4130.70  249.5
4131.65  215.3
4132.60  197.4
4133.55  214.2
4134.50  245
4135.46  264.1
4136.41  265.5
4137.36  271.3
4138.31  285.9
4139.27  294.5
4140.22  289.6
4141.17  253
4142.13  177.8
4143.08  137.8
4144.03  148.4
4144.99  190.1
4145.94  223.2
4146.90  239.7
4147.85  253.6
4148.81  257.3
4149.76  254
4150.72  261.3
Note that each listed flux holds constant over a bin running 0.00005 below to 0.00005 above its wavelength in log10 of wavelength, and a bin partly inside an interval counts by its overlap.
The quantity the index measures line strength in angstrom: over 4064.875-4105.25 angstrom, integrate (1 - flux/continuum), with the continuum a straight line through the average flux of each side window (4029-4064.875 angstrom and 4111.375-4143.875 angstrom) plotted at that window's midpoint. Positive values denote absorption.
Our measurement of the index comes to -2.7 angstrom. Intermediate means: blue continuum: 208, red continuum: 256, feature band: 246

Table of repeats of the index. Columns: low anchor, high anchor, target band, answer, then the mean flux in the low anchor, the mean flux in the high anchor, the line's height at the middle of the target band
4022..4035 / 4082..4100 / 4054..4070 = 1.7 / 203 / 278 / 243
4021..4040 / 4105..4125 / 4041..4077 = 2.7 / 215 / 258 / 229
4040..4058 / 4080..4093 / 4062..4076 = 3.0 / 213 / 301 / 260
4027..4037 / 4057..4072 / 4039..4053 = -1.0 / 187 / 213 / 199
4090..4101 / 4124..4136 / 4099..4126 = 0.8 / 251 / 266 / 259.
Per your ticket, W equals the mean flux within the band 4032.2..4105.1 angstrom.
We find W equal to 231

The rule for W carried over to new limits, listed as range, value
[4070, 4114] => 251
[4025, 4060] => 215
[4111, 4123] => 252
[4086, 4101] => 275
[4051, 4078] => 219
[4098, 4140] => 254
